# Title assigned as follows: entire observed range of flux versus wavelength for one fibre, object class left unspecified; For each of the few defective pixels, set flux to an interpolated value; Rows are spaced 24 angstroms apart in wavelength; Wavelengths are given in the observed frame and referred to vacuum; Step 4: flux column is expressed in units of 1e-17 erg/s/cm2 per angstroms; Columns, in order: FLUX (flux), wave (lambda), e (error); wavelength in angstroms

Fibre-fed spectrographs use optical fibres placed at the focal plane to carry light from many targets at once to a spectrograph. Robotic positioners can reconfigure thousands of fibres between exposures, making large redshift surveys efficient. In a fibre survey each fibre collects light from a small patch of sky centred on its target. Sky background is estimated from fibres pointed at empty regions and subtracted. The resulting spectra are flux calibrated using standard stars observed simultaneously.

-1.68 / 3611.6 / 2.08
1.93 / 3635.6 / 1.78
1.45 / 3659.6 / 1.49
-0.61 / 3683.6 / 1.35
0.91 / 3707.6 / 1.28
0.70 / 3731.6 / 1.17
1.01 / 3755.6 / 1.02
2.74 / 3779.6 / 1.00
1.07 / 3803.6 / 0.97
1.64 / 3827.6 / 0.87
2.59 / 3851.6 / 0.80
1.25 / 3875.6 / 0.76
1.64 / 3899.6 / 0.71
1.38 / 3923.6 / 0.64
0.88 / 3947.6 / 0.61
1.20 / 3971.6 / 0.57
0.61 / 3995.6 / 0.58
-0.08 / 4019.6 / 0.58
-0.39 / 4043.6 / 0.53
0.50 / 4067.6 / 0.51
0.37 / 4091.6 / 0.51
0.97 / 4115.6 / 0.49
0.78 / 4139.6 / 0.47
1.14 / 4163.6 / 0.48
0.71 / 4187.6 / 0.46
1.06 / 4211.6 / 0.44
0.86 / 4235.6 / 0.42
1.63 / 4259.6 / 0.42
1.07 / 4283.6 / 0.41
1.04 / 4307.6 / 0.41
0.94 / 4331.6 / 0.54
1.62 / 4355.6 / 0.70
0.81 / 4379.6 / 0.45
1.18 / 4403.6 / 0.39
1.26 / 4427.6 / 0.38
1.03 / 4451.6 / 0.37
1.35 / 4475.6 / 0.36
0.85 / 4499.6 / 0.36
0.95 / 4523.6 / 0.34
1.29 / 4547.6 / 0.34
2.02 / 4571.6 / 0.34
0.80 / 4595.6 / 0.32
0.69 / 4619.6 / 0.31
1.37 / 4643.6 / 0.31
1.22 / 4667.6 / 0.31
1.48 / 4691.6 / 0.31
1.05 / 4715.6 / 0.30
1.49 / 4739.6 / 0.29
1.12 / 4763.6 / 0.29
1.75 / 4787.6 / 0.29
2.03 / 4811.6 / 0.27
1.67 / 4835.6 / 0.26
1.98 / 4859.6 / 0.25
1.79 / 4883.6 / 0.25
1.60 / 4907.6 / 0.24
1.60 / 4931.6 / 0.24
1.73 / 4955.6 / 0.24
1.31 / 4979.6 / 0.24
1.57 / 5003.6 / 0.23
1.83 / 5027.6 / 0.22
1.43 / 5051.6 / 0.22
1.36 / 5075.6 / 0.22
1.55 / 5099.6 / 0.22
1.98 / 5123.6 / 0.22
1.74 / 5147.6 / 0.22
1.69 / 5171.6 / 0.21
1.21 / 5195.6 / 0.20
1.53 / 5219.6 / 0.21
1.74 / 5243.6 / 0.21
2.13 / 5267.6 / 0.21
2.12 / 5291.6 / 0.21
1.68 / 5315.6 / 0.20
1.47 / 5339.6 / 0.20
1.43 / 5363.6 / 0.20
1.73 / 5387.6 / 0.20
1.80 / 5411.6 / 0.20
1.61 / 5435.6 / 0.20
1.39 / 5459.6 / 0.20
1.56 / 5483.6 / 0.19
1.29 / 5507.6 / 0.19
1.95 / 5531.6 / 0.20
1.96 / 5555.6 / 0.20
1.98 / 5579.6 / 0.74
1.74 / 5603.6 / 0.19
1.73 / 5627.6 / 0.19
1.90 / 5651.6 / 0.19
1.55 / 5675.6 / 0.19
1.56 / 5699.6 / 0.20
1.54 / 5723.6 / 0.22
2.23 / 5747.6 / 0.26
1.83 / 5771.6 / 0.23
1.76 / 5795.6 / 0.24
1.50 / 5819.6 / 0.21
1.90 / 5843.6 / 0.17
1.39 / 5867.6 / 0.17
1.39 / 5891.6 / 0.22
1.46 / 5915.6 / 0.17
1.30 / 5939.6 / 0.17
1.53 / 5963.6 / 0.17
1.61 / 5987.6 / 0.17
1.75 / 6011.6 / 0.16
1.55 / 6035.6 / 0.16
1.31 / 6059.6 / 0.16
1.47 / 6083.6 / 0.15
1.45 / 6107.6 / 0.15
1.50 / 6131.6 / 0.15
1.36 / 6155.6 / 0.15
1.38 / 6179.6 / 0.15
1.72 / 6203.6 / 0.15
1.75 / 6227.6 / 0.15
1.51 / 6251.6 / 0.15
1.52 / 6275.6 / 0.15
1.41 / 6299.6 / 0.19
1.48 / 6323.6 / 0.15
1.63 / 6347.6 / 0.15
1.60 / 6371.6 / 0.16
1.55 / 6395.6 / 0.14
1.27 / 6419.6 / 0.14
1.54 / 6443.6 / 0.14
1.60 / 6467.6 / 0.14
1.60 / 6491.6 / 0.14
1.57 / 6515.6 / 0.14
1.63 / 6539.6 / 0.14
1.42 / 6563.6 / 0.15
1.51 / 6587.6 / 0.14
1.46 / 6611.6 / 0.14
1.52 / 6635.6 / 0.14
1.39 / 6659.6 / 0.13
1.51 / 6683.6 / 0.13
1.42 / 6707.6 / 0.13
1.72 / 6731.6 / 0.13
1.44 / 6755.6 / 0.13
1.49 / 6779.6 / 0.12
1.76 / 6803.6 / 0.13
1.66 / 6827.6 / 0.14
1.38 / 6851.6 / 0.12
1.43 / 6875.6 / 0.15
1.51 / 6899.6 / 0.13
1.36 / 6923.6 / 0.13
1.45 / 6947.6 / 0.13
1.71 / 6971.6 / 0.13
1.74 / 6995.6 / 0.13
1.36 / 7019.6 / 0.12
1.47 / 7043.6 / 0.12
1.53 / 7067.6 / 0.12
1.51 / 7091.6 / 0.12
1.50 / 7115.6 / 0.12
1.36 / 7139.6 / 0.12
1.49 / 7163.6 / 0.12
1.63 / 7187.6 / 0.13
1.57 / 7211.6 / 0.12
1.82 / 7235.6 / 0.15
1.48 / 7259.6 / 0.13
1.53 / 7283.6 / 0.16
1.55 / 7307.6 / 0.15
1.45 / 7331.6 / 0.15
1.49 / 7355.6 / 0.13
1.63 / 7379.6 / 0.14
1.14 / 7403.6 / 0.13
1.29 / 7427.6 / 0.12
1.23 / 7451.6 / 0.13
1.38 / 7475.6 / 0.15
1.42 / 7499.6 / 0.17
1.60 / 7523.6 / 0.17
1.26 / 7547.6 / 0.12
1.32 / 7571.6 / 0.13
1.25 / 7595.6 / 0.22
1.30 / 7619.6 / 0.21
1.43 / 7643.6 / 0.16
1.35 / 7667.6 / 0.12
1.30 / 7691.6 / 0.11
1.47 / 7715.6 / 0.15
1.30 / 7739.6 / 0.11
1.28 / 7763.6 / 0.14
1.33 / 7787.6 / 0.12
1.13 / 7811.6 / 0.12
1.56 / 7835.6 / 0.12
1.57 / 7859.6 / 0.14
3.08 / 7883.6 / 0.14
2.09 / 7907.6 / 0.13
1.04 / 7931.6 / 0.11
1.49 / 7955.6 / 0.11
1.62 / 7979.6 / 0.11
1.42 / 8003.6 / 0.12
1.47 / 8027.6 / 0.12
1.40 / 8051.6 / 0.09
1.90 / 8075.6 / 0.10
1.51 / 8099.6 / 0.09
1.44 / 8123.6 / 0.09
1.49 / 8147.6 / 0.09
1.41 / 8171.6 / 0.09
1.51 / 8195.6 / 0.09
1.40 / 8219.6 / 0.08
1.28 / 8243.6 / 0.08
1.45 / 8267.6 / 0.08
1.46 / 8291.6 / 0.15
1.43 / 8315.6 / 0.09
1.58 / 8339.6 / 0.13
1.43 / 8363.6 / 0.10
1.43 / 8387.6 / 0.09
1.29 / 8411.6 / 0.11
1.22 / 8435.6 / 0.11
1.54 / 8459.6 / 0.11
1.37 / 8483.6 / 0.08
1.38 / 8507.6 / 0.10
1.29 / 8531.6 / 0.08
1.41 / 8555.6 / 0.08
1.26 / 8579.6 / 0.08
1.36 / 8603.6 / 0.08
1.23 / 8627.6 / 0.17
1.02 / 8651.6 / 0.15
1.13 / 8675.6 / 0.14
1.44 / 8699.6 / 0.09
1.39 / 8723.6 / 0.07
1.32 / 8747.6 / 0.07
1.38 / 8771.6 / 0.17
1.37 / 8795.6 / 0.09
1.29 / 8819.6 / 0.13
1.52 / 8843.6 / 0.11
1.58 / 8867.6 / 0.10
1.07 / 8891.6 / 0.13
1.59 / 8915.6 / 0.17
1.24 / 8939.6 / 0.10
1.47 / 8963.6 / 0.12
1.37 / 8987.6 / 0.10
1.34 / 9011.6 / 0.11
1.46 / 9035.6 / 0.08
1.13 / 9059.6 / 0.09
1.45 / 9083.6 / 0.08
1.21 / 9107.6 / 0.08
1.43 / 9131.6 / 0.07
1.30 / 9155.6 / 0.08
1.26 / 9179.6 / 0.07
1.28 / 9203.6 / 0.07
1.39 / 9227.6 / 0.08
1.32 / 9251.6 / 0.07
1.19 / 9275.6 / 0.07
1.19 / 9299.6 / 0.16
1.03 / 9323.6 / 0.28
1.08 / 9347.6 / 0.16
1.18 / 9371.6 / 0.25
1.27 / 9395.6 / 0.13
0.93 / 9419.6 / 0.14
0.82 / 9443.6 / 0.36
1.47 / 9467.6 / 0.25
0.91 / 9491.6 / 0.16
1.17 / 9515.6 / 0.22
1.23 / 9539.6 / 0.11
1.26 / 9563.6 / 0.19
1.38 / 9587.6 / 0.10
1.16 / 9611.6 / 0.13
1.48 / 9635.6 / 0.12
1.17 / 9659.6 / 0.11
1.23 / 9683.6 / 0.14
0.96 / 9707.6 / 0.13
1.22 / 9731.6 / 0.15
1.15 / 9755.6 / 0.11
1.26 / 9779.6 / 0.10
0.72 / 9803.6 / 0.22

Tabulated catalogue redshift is 0.201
